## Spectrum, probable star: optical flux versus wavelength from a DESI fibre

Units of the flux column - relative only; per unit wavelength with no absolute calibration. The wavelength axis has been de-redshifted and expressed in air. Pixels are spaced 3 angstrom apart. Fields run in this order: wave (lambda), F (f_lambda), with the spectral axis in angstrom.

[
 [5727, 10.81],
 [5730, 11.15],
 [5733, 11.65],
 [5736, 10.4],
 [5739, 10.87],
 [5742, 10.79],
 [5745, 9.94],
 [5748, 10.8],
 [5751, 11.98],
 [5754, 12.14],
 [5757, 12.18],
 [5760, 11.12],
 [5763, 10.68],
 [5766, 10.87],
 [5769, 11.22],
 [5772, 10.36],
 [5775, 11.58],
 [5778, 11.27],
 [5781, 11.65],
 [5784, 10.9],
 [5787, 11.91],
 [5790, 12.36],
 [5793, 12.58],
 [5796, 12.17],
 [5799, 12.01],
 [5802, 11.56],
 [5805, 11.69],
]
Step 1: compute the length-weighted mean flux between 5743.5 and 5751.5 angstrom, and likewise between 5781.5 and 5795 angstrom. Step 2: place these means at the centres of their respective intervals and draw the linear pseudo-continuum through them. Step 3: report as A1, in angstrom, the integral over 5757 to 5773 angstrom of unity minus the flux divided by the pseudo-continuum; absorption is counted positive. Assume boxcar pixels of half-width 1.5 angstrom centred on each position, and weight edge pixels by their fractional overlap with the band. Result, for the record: 0.4 angstrom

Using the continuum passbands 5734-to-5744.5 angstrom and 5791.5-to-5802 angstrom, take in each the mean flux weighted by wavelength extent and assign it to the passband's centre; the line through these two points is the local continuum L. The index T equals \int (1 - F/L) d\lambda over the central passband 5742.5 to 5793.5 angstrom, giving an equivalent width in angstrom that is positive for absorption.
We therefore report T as 0.2 angstrom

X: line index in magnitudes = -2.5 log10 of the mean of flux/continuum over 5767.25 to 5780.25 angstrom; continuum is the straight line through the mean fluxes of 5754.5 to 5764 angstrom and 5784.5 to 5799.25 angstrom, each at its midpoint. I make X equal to 0.06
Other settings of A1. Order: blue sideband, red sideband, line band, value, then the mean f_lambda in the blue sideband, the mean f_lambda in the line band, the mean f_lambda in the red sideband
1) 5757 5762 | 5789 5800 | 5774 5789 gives 0.6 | 11.4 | 11.5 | 12.3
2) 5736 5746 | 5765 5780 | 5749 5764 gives -1.1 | 10.5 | 11.6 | 11.1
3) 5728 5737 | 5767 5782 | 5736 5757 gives 0.0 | 11.1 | 11.1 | 11.2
